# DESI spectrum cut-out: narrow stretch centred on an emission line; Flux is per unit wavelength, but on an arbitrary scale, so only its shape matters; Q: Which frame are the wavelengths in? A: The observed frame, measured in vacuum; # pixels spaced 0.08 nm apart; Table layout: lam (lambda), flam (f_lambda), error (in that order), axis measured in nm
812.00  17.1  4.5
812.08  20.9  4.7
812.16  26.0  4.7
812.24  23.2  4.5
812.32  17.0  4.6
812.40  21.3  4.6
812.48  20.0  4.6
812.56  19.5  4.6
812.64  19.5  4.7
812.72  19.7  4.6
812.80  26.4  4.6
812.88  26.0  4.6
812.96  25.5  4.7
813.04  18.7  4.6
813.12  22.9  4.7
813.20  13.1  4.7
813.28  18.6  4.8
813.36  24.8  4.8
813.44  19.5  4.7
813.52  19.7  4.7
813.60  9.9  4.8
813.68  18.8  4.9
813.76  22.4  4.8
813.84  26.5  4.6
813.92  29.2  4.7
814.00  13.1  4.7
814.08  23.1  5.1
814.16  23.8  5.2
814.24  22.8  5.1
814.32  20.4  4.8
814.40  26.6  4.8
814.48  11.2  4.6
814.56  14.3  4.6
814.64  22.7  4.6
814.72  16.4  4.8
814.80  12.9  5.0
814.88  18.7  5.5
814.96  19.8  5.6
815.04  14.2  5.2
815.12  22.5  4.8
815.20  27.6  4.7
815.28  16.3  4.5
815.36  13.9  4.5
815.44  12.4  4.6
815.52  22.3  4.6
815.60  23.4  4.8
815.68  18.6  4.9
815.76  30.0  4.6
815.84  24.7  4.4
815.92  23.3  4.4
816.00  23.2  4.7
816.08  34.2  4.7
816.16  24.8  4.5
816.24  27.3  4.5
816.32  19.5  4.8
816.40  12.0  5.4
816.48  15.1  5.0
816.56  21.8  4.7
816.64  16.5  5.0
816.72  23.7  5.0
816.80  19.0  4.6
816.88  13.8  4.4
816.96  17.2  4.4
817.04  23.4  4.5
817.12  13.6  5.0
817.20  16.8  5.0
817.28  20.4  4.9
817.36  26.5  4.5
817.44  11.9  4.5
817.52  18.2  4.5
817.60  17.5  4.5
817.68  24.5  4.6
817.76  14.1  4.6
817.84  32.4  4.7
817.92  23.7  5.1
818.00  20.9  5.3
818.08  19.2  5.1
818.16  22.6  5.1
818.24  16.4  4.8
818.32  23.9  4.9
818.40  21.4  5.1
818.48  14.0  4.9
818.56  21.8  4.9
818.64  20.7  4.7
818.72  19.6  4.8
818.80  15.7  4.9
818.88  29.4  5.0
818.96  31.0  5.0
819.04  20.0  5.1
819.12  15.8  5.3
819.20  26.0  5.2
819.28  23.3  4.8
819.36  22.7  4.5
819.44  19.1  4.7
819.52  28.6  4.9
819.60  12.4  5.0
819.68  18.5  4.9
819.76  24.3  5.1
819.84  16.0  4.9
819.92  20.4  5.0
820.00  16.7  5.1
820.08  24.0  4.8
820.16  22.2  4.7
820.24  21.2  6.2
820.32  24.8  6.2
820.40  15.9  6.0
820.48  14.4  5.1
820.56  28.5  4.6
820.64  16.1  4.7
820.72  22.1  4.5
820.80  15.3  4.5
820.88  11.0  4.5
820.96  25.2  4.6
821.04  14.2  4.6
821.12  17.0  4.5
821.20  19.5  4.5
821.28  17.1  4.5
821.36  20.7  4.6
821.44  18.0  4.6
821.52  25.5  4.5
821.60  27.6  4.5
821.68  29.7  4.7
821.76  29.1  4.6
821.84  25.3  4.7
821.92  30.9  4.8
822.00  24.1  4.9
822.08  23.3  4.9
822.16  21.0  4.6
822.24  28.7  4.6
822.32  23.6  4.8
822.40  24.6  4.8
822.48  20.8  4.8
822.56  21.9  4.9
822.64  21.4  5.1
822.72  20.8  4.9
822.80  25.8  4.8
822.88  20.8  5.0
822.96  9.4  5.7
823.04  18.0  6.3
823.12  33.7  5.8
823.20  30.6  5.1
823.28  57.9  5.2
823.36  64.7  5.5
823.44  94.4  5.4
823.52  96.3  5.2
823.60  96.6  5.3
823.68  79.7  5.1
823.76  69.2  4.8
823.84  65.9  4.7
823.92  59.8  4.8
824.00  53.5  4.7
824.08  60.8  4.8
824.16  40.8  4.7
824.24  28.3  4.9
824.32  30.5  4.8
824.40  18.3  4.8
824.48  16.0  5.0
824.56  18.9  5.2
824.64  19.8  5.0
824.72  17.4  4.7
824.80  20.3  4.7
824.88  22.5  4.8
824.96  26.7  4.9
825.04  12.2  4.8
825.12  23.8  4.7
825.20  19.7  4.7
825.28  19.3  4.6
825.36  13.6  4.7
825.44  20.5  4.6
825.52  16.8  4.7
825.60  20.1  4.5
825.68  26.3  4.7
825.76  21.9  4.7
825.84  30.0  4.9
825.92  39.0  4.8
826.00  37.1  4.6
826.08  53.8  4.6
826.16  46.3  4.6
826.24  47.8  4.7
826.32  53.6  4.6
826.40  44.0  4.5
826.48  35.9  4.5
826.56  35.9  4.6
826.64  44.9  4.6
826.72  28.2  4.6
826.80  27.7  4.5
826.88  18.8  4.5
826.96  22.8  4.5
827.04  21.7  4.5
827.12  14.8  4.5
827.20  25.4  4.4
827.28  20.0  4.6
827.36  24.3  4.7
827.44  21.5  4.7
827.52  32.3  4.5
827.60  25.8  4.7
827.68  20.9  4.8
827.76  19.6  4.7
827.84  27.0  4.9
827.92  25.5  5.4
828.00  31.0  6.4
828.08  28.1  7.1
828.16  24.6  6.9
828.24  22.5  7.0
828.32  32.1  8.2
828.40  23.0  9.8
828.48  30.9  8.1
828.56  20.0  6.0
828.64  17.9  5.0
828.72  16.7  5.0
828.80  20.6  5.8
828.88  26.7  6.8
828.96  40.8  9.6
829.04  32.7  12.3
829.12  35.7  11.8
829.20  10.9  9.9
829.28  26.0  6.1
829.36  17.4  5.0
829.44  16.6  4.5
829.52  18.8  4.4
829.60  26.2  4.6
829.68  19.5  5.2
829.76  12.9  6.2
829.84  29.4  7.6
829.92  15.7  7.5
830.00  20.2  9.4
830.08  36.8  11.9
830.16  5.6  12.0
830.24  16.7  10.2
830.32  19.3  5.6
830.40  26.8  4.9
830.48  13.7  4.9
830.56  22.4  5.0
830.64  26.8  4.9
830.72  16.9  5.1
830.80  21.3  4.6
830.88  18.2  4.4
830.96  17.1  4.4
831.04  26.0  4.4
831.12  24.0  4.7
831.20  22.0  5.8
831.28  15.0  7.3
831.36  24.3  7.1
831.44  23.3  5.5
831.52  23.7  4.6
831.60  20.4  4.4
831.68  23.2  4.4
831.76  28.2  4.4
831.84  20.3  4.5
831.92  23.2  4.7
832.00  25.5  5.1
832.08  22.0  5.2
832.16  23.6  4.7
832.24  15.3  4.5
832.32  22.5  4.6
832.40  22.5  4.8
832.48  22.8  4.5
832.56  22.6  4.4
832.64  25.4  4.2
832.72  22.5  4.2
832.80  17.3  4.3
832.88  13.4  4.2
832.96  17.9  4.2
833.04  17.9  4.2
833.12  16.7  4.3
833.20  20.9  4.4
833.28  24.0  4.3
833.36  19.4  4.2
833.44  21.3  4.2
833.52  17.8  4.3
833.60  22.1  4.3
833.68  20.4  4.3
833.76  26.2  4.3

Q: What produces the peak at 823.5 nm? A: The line H-alpha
